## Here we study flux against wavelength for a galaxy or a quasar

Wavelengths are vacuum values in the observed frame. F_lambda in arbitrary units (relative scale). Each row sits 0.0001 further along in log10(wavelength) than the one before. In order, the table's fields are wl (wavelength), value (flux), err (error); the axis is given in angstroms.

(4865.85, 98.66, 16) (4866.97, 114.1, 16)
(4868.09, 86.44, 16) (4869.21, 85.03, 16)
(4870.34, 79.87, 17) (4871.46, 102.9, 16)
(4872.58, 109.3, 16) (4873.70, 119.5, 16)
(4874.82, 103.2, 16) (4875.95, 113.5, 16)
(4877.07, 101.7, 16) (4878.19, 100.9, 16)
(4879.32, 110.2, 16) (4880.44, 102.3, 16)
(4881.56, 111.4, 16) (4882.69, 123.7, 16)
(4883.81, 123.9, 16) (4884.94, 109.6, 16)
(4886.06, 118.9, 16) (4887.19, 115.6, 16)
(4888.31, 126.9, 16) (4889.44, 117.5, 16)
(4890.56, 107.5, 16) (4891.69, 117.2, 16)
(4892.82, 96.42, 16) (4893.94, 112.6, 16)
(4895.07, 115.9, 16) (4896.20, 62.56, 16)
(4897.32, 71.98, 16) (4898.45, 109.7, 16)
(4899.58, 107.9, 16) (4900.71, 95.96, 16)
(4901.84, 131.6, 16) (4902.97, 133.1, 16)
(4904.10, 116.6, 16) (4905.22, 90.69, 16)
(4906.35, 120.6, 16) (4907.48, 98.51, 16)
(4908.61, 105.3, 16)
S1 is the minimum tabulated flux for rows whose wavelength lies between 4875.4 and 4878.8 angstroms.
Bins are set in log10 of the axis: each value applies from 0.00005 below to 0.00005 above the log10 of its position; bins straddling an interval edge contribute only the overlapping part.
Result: 100.9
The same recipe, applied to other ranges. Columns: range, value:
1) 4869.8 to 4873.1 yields 79.87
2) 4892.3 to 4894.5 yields 96.42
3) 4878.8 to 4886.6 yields 102.3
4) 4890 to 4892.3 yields 107.5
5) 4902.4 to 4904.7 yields 116.6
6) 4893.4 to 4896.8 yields 62.56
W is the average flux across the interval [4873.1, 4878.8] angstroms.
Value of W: 108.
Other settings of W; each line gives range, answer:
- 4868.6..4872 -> 89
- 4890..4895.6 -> 110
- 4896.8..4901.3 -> 96.7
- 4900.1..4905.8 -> 114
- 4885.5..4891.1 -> 117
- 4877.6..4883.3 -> 110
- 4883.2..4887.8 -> 117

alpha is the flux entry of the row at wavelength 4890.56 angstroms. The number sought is 107.5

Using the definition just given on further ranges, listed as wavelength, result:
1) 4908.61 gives 105.3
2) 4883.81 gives 123.9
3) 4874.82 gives 103.2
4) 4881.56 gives 111.4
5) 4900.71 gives 95.96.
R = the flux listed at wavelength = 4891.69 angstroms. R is 117.2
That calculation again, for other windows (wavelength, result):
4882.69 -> 123.7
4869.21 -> 85.03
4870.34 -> 79.87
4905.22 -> 90.69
